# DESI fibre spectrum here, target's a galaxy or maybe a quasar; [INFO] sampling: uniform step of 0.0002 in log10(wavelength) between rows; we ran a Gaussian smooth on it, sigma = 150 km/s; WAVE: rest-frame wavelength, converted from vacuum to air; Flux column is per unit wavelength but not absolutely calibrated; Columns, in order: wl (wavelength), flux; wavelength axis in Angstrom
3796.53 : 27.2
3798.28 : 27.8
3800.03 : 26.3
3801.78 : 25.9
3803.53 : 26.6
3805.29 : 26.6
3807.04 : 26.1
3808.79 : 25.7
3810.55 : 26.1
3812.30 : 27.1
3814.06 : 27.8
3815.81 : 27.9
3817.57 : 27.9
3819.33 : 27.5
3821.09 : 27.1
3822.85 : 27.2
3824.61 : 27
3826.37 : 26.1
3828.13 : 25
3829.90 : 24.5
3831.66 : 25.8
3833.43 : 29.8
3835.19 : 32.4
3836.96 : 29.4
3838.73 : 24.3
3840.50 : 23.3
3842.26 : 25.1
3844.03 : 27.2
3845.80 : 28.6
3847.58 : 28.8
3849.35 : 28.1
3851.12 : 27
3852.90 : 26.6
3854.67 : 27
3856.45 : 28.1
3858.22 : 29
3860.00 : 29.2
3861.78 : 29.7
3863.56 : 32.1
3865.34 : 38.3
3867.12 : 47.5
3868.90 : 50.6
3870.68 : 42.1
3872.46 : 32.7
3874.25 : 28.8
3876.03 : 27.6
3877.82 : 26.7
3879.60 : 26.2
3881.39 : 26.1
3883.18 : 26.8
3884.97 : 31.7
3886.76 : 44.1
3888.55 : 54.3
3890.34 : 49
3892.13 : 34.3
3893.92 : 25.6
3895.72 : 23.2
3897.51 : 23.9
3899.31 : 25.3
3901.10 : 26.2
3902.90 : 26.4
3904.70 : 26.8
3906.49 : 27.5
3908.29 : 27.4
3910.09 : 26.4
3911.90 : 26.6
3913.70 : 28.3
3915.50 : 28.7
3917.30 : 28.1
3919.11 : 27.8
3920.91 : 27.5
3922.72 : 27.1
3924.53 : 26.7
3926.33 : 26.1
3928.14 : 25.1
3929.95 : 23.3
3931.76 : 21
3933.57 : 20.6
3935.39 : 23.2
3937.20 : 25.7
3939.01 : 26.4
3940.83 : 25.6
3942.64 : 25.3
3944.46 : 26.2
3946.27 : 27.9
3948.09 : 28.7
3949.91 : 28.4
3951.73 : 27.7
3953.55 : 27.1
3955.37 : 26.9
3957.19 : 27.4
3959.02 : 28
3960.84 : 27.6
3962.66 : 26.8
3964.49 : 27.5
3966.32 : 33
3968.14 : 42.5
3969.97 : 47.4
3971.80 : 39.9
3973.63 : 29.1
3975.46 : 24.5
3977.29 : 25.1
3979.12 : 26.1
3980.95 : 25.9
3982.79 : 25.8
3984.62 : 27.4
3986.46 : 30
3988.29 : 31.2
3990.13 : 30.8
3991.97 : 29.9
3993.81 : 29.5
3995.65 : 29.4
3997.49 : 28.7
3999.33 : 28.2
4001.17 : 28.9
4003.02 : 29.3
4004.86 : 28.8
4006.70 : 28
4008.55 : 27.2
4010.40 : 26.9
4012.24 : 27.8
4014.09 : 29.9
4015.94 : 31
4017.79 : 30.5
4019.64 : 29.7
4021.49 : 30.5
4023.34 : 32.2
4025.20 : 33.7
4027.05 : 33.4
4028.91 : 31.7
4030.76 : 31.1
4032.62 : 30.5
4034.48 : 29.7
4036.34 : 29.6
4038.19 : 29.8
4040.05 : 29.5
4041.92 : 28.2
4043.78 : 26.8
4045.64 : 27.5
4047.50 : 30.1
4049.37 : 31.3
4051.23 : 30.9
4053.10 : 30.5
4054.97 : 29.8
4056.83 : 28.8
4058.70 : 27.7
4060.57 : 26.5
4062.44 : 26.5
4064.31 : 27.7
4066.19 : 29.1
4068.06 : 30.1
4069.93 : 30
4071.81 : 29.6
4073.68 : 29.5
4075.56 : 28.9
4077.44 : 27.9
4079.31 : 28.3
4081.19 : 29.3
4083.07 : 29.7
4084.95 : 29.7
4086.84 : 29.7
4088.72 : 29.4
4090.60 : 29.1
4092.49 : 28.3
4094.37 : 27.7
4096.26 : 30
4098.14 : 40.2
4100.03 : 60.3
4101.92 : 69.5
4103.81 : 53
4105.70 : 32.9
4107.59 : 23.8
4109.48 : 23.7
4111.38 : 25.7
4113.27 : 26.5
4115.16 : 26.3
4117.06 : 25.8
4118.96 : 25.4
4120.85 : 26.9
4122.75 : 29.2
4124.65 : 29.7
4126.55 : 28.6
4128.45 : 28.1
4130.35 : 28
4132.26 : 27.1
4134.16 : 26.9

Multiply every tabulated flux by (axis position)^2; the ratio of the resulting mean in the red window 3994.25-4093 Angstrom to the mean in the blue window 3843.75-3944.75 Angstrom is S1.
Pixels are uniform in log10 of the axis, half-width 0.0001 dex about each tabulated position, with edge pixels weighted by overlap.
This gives 1.08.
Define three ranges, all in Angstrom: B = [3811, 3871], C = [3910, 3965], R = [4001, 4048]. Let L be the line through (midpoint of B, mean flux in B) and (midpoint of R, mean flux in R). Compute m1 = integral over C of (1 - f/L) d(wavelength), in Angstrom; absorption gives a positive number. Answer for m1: 5.8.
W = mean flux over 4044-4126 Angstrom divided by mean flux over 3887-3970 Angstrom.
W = 1.09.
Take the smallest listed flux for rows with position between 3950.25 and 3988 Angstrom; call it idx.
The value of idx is 24.5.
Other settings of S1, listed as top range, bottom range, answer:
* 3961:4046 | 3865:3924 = 1.01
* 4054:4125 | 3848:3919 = 1.11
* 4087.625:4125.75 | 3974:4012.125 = 1.25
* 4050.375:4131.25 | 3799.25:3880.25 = 1.21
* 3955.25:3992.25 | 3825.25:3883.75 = 1.08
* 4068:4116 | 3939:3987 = 1.20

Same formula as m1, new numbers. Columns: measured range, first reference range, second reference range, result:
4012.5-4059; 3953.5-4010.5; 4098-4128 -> 1.8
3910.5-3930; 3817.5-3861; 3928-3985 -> 0.5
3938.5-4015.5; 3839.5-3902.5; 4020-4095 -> 3.3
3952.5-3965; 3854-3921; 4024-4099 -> 1.4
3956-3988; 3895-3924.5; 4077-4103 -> -0.6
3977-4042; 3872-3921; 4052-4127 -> 2.4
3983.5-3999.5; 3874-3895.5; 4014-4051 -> 0.9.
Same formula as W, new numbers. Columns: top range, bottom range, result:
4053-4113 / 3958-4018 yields 1.07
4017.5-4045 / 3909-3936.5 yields 1.18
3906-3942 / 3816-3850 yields 0.96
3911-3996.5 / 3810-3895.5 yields 0.92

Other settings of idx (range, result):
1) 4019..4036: 29.7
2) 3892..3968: 20.6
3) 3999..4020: 26.9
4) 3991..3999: 28.7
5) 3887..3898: 23.2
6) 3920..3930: 23.3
